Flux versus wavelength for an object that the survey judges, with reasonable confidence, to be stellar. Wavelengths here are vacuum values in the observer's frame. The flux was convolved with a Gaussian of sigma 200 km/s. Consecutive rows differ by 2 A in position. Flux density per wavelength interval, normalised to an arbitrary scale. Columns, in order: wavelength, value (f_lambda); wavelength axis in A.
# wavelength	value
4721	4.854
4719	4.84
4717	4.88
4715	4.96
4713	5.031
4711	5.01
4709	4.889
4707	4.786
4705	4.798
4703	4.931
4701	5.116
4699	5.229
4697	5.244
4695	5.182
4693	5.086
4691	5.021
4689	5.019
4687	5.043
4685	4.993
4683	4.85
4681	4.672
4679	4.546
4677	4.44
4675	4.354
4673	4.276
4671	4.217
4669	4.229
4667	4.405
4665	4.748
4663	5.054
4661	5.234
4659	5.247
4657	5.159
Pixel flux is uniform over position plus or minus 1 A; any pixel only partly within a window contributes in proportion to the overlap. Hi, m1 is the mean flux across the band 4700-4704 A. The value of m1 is 5.02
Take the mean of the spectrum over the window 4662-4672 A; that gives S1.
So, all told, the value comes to 4.53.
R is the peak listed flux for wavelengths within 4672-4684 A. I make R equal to 4.85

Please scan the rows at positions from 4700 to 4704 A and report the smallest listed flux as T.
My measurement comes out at 4.931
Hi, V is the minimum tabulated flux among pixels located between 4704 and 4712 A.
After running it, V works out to 4.786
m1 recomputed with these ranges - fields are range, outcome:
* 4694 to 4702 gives 5.19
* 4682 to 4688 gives 4.96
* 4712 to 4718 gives 4.96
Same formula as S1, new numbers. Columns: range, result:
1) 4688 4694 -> 5.04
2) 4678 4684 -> 4.69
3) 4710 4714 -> 5.02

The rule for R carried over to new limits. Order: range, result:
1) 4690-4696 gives 5.182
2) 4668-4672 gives 4.229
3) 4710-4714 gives 5.031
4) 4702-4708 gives 4.931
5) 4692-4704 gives 5.244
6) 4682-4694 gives 5.086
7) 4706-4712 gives 5.01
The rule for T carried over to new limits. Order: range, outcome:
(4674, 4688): 4.354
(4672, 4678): 4.276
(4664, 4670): 4.229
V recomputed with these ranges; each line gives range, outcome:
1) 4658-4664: 5.054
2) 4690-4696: 5.021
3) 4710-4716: 4.96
